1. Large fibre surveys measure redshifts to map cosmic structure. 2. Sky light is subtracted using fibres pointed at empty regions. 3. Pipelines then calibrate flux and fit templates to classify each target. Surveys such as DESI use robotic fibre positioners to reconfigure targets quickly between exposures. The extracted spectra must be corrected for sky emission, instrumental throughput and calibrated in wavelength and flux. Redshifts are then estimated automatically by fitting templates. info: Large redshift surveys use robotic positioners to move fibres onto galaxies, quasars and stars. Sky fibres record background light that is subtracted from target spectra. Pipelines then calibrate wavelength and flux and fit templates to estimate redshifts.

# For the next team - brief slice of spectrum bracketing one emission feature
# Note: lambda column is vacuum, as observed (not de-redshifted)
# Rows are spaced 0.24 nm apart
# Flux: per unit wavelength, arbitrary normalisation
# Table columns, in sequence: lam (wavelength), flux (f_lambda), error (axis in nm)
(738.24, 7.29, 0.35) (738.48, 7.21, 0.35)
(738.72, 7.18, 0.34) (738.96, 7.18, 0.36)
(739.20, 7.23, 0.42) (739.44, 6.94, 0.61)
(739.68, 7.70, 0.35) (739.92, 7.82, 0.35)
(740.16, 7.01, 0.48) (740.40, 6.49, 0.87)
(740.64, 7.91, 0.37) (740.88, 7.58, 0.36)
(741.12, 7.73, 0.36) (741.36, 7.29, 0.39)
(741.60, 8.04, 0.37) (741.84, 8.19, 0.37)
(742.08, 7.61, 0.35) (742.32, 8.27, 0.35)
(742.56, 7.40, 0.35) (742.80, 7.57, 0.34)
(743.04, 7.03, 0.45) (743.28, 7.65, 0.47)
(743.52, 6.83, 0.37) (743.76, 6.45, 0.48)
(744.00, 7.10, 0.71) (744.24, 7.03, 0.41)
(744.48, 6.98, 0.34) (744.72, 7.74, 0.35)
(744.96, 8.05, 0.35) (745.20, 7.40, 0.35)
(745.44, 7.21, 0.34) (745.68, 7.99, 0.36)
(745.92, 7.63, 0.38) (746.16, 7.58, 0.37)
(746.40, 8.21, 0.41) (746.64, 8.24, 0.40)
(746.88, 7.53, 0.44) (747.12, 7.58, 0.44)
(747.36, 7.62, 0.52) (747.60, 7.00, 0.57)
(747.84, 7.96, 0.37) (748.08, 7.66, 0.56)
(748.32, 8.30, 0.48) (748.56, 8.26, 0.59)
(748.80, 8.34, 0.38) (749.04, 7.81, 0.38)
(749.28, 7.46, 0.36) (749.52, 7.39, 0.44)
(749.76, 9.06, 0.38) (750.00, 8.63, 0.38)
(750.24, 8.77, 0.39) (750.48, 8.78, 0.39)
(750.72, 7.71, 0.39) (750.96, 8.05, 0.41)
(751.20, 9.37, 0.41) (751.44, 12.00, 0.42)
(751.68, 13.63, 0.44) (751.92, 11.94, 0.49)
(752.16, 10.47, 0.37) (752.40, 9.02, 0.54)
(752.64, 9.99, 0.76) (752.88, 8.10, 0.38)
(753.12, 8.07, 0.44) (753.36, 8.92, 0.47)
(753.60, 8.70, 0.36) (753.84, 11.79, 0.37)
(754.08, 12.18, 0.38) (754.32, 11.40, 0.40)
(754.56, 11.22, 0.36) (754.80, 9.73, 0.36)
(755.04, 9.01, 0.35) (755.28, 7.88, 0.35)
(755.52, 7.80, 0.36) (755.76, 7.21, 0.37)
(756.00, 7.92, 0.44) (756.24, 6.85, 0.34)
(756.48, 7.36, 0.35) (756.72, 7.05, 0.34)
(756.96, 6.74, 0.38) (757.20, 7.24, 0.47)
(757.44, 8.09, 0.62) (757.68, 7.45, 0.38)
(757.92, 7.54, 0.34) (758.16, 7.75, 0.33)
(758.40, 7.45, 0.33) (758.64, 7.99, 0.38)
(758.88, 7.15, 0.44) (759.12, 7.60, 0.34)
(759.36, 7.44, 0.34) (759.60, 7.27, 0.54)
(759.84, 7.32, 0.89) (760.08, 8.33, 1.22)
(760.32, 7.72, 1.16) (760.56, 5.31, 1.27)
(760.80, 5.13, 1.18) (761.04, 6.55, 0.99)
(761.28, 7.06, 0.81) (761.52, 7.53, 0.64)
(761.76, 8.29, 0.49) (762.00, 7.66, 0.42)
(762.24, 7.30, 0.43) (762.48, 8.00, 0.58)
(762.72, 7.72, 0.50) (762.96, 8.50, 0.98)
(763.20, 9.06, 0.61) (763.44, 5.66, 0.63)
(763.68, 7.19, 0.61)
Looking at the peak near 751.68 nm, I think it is H-alpha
